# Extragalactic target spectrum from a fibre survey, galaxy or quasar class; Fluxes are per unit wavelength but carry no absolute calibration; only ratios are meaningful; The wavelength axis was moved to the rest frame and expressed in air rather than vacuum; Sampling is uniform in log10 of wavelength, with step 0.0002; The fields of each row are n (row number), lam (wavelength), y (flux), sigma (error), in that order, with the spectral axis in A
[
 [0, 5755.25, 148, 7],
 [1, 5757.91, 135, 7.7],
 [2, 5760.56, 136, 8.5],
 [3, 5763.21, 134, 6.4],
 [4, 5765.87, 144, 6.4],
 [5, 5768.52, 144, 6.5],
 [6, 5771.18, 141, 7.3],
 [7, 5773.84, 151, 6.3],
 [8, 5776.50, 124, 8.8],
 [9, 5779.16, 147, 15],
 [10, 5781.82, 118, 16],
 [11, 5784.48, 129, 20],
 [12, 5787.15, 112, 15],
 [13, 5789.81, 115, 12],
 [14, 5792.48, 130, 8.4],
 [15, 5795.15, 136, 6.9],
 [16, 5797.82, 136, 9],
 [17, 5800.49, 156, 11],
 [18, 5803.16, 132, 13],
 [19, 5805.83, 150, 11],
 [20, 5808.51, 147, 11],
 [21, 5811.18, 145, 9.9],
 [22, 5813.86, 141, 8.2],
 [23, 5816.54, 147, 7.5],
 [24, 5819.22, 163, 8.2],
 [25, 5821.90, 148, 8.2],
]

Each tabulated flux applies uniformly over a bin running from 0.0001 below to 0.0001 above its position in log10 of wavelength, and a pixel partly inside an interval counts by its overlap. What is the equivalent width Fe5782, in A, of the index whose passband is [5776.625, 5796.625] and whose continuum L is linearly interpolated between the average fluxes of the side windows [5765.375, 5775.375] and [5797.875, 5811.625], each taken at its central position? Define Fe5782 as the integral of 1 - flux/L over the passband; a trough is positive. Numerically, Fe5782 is 2.5 A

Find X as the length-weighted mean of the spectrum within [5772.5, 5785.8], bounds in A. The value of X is 134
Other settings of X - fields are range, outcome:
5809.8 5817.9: 144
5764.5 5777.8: 141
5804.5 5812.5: 147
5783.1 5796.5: 124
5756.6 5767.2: 137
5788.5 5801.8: 135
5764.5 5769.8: 144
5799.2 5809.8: 146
